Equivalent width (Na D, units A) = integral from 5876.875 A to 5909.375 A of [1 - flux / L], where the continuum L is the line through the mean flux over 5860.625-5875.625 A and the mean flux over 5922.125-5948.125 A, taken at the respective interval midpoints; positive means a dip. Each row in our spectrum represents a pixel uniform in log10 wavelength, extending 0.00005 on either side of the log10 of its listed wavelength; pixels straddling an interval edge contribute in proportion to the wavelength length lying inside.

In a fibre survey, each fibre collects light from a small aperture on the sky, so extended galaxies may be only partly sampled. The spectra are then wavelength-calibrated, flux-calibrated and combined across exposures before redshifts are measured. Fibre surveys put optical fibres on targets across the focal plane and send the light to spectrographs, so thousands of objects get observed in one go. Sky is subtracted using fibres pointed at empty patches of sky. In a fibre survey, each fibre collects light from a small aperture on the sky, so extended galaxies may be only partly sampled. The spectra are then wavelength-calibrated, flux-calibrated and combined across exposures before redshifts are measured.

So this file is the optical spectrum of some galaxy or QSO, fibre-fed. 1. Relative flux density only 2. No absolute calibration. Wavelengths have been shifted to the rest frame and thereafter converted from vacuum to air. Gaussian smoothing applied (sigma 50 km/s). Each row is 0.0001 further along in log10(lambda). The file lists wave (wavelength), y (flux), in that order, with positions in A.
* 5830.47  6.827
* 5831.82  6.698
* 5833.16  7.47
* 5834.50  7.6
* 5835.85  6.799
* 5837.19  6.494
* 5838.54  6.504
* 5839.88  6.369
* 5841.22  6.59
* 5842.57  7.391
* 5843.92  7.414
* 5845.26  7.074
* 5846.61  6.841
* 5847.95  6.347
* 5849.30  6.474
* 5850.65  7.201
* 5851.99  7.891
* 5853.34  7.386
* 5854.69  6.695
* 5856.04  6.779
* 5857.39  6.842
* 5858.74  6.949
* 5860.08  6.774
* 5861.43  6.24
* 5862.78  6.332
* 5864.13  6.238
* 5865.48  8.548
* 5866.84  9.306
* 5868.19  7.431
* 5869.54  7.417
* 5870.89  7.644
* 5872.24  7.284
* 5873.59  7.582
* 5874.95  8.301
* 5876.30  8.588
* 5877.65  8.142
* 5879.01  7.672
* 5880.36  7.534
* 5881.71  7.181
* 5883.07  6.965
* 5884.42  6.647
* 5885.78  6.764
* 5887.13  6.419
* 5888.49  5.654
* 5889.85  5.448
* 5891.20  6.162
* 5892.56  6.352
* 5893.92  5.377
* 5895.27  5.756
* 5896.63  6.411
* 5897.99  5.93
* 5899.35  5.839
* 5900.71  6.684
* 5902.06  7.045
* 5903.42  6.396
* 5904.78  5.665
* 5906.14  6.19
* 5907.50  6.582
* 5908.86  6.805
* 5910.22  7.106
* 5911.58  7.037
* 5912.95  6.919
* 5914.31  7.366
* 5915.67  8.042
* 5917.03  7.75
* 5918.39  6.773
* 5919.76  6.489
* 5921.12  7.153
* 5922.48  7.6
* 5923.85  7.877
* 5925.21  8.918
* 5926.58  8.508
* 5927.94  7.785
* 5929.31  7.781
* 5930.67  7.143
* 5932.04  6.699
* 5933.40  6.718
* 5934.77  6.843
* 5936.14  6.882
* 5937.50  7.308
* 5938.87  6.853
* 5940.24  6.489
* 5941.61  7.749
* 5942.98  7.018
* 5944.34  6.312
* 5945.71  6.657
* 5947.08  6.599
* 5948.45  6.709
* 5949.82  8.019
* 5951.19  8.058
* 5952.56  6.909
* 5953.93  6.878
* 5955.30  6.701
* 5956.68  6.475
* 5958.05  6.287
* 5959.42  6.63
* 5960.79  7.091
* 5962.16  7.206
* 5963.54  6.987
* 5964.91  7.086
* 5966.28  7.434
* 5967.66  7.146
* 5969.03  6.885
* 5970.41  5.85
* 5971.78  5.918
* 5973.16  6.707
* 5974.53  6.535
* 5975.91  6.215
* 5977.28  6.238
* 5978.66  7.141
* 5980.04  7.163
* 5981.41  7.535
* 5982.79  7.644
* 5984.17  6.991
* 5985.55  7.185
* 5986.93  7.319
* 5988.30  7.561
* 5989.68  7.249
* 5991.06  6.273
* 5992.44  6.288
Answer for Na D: 4.0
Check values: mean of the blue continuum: 7.47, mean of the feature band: 6.49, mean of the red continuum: 7.24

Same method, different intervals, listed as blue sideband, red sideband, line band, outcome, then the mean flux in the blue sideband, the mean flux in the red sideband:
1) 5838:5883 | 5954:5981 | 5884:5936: 1.4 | 7.24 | 6.73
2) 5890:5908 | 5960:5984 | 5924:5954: -3.2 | 6.16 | 6.87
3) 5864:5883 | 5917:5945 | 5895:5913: 2.5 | 7.79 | 7.26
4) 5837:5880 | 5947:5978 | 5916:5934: -1.4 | 7.22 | 6.81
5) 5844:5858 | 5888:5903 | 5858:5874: -1.5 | 6.97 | 6.07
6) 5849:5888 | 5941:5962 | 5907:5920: 0.0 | 7.28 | 6.95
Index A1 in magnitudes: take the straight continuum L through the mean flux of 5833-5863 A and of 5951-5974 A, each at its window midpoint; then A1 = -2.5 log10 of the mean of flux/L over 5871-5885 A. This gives -0.11 mag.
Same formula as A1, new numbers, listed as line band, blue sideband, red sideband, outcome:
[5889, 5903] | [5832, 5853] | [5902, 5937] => 0.16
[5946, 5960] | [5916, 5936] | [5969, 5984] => 0.02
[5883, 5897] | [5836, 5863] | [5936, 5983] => 0.12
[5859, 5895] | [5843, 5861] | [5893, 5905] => -0.08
